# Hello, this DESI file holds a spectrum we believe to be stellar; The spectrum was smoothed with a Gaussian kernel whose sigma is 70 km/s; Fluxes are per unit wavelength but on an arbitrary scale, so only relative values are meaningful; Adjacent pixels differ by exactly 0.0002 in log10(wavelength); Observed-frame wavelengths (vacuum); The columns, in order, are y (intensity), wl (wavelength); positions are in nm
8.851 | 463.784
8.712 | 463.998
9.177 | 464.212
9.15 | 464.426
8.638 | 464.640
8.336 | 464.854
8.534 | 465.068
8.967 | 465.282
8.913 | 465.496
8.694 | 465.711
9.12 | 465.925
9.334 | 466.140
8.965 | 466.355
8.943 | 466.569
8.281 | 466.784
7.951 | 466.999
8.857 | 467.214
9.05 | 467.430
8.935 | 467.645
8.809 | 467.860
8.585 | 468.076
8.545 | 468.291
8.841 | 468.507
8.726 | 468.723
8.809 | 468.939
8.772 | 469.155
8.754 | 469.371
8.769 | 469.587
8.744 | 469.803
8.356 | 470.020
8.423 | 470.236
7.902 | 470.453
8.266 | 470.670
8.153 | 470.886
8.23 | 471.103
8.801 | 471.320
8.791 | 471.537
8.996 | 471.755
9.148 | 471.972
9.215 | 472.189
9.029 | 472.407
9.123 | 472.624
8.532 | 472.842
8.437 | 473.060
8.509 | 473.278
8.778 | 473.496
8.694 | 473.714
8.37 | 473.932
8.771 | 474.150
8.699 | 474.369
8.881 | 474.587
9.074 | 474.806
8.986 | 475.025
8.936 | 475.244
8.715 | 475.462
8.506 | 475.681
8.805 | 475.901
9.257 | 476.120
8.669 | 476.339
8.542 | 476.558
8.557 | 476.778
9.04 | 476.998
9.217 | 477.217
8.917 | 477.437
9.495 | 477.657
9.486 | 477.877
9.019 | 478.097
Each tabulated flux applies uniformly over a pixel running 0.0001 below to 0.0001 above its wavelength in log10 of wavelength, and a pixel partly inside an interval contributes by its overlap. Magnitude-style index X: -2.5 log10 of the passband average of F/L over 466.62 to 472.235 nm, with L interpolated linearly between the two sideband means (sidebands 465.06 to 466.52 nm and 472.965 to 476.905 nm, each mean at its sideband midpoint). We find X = 0.03 mag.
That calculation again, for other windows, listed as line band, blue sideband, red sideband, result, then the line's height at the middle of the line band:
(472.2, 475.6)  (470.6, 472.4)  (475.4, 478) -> 0.01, 8.83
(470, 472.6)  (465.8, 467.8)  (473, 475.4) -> 0.02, 8.78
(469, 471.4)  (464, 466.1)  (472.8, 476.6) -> 0.04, 8.79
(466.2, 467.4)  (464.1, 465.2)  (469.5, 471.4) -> 0.00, 8.63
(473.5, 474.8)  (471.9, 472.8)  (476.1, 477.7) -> 0.04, 9.02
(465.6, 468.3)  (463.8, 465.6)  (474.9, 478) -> 0.01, 8.83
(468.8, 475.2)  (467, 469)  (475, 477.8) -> 0.02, 8.82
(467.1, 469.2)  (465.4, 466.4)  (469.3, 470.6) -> -0.01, 8.71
